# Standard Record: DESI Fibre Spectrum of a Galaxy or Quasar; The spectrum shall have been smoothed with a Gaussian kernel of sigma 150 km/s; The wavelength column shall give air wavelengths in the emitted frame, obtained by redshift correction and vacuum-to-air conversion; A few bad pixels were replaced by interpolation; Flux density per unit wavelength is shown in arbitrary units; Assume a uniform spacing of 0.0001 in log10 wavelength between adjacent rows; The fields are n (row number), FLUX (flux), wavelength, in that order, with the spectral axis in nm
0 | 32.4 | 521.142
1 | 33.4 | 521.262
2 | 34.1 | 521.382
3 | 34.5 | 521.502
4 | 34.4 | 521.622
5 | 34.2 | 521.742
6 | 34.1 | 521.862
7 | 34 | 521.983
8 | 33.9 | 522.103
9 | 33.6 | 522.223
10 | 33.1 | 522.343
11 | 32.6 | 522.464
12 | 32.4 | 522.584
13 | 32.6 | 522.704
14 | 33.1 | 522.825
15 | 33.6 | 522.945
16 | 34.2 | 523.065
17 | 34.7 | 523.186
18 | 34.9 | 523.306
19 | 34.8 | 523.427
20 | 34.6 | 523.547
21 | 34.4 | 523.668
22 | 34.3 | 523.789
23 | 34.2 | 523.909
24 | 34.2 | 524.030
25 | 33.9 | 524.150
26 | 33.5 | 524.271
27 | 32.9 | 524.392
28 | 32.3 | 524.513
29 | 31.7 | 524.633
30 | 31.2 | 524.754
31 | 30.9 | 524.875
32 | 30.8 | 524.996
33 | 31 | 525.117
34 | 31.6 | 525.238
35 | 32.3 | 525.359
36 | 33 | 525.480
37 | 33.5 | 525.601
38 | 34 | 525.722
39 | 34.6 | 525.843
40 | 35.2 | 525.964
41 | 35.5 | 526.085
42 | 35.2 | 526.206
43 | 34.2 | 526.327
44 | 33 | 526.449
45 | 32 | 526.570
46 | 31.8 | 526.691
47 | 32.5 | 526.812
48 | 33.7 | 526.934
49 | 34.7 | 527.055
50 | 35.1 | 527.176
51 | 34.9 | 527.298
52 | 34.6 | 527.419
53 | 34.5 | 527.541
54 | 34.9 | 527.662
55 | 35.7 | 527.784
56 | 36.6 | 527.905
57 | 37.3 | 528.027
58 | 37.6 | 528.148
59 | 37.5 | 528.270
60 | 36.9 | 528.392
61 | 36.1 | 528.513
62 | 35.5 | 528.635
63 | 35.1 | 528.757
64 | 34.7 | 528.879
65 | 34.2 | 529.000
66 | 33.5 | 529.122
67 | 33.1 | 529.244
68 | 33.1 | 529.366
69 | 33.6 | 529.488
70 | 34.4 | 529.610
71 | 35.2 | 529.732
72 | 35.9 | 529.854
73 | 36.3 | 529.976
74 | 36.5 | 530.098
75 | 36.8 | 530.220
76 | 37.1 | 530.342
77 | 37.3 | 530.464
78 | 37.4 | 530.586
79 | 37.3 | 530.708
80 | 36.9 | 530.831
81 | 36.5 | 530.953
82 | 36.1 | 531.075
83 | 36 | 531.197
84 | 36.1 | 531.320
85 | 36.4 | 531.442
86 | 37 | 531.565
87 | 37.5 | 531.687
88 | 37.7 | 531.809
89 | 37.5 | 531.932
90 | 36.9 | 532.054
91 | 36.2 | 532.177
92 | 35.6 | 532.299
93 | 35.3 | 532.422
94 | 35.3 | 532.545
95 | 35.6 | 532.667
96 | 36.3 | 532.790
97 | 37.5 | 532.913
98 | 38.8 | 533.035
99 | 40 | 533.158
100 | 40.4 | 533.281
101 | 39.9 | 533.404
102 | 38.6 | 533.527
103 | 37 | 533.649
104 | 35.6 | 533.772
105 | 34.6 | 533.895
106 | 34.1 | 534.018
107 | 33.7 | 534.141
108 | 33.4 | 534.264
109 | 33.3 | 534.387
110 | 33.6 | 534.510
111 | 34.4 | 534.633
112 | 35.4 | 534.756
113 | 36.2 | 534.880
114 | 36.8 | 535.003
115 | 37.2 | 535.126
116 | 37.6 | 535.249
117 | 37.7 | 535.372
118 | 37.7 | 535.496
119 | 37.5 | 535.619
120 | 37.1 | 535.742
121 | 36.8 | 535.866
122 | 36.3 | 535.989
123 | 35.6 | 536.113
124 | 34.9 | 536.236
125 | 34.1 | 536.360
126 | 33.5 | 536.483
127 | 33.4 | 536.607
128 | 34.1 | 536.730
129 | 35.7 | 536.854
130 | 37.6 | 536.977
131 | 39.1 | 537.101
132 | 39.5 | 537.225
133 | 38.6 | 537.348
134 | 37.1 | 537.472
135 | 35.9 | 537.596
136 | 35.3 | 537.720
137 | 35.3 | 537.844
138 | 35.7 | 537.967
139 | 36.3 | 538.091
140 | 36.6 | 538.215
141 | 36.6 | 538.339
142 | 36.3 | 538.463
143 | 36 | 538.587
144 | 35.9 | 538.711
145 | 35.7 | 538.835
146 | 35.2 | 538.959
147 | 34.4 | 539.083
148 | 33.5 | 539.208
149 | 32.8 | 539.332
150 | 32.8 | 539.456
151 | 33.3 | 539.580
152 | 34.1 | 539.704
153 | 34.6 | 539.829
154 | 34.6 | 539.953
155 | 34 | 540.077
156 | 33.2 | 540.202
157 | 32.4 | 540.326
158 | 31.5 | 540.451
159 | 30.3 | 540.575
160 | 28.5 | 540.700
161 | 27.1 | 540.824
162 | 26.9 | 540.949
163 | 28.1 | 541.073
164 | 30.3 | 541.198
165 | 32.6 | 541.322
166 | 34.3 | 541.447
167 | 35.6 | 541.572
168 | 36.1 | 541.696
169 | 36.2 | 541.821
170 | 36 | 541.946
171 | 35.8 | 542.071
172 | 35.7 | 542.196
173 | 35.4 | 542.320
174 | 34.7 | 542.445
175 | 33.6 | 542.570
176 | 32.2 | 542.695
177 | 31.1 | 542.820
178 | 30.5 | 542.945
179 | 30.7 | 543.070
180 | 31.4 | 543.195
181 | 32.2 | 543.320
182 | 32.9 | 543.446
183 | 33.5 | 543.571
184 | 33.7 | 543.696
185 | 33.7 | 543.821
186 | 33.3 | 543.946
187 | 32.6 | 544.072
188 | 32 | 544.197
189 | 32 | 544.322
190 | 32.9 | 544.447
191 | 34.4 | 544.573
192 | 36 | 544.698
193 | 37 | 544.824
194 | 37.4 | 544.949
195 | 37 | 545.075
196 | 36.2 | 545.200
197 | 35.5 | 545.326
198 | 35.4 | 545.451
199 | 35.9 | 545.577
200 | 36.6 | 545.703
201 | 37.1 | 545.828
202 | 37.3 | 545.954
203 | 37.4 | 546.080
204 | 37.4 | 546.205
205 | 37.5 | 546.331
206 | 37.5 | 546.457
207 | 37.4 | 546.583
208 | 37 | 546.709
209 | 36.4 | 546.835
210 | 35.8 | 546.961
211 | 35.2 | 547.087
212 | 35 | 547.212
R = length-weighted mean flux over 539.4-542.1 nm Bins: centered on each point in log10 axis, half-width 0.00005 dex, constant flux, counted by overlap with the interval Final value 32.6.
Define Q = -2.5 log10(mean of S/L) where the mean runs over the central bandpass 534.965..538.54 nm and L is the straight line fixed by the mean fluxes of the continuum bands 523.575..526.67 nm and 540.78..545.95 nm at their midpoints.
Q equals -0.089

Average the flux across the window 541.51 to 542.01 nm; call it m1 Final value 36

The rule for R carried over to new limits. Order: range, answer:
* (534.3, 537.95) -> 36.1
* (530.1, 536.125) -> 36.6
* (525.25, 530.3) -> 34.7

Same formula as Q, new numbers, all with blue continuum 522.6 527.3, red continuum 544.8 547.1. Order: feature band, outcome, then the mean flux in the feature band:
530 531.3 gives -0.07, 36.8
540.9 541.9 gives 0.11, 32.7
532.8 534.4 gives -0.06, 36.8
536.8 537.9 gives -0.05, 37.1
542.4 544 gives 0.12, 32.5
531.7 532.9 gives -0.05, 36.4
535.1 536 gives -0.07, 37.3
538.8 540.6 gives 0.07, 33.5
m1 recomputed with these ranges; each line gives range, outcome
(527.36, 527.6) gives 34.5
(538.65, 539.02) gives 35.6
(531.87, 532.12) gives 37.1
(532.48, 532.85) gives 35.7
